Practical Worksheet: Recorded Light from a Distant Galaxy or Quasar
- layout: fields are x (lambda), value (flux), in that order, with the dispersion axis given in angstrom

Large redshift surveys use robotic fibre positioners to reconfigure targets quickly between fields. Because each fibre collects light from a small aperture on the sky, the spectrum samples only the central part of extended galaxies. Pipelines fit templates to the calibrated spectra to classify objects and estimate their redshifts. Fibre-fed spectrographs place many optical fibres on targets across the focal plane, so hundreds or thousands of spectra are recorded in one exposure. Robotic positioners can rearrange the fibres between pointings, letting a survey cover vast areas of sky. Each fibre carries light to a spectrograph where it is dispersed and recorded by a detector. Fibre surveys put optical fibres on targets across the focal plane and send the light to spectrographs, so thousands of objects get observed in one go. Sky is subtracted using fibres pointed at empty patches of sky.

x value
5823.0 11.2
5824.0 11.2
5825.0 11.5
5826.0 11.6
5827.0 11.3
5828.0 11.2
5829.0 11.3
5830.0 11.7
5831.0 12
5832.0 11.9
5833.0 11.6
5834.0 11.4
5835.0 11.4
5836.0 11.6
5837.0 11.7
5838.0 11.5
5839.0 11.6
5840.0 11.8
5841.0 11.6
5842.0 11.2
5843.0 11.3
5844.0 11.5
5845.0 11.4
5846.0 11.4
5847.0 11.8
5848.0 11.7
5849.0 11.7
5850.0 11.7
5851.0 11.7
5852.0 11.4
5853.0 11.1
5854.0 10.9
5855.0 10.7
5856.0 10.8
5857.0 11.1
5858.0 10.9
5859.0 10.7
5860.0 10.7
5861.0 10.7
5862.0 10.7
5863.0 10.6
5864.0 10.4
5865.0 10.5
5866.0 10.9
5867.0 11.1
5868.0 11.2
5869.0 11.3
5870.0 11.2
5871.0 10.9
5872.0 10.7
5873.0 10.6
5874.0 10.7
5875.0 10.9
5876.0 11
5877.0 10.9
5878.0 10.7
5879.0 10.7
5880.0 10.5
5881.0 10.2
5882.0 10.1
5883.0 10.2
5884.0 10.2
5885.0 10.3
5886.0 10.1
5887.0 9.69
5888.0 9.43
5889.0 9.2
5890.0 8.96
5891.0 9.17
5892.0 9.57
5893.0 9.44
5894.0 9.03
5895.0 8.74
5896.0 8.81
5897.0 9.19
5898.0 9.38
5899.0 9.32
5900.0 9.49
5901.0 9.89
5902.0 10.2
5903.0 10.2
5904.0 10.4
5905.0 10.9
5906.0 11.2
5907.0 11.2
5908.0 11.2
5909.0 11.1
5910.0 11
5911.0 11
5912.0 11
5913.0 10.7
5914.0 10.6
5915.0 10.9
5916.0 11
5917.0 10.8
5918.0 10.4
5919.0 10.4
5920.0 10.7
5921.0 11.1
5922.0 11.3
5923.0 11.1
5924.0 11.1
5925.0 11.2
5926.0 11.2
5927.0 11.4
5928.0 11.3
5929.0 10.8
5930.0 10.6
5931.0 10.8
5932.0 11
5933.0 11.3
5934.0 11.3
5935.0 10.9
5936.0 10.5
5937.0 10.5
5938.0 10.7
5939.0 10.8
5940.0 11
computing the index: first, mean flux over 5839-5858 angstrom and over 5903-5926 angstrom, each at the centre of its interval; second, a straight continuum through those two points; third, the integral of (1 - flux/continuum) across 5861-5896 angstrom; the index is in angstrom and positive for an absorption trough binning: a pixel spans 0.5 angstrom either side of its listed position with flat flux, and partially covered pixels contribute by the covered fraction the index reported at 2.8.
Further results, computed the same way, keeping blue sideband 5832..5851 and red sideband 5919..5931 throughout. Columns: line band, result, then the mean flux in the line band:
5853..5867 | 0.8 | 10.8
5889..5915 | 2.6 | 10.1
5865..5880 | 0.6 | 10.9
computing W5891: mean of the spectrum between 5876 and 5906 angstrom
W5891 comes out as 9.87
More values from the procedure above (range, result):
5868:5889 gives 10.5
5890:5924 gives 10.3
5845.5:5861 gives 11.2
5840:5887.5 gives 10.9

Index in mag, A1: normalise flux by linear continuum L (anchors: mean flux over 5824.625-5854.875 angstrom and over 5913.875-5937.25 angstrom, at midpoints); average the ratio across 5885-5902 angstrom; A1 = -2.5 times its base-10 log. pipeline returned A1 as 0.19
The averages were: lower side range 11.5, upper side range 10.9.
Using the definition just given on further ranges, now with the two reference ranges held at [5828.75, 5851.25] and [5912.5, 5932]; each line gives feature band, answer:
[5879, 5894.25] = 0.148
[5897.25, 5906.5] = 0.103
